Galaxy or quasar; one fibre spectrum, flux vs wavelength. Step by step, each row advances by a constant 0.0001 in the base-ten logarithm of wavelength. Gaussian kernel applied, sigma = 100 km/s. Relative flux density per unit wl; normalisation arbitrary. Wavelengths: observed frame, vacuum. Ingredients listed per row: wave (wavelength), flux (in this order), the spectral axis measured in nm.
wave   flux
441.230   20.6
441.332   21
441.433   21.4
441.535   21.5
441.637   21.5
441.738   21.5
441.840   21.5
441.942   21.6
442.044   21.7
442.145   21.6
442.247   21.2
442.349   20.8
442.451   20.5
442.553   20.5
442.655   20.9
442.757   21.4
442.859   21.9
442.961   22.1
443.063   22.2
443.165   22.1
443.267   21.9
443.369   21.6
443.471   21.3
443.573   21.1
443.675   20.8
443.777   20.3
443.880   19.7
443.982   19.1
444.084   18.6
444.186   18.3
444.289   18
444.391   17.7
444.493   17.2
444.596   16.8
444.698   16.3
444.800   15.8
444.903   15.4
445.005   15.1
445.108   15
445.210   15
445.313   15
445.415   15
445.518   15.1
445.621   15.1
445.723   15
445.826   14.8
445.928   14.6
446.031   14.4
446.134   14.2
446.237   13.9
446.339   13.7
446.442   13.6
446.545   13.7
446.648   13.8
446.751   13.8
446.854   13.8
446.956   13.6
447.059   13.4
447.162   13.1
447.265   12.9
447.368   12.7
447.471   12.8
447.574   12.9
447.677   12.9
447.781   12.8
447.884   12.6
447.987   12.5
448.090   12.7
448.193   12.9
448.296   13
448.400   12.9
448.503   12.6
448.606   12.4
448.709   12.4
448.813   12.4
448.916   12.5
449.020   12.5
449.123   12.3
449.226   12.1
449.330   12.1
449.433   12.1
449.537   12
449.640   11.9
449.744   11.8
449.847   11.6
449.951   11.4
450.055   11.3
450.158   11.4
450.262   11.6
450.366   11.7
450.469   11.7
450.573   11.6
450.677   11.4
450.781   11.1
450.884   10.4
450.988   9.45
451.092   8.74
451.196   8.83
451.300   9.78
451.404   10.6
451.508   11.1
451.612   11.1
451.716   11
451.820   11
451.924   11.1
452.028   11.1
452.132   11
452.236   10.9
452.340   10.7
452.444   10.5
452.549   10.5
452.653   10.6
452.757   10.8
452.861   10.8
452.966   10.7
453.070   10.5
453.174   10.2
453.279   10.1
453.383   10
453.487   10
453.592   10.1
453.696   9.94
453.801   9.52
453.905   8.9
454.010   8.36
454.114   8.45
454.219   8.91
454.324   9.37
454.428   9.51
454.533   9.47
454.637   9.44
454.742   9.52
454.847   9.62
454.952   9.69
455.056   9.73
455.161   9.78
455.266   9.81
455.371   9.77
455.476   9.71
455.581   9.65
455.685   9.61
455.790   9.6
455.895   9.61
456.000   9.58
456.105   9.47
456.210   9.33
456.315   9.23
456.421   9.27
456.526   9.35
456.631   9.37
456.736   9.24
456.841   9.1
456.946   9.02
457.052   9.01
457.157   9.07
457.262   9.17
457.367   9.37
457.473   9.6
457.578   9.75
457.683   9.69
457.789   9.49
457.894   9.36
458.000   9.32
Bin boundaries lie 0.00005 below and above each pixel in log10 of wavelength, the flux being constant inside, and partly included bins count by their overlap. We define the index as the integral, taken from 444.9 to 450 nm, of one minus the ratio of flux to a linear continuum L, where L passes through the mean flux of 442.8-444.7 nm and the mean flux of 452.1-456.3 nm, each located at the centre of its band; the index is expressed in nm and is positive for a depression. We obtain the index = 0.95 nm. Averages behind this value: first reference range 19.9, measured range 13.3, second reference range 9.83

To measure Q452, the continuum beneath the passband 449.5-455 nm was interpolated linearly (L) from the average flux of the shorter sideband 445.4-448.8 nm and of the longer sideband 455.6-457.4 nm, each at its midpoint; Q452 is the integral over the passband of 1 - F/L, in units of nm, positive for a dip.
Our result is 0.383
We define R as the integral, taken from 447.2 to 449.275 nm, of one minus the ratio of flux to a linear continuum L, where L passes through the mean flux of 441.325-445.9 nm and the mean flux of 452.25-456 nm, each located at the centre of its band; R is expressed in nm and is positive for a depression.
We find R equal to 0.327 nm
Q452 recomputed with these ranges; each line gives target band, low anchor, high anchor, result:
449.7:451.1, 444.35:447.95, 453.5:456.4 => 0.100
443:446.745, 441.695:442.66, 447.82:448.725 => 0.125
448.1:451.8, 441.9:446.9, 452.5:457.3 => 0.534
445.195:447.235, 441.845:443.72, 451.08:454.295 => 0.387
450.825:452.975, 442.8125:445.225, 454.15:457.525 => 0.352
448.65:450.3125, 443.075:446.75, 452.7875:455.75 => 0.173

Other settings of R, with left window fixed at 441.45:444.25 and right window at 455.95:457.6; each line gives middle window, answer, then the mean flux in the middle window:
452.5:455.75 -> 0.486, 9.78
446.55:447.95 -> 0.334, 13.2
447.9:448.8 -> 0.204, 12.7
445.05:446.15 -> 0.225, 14.9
